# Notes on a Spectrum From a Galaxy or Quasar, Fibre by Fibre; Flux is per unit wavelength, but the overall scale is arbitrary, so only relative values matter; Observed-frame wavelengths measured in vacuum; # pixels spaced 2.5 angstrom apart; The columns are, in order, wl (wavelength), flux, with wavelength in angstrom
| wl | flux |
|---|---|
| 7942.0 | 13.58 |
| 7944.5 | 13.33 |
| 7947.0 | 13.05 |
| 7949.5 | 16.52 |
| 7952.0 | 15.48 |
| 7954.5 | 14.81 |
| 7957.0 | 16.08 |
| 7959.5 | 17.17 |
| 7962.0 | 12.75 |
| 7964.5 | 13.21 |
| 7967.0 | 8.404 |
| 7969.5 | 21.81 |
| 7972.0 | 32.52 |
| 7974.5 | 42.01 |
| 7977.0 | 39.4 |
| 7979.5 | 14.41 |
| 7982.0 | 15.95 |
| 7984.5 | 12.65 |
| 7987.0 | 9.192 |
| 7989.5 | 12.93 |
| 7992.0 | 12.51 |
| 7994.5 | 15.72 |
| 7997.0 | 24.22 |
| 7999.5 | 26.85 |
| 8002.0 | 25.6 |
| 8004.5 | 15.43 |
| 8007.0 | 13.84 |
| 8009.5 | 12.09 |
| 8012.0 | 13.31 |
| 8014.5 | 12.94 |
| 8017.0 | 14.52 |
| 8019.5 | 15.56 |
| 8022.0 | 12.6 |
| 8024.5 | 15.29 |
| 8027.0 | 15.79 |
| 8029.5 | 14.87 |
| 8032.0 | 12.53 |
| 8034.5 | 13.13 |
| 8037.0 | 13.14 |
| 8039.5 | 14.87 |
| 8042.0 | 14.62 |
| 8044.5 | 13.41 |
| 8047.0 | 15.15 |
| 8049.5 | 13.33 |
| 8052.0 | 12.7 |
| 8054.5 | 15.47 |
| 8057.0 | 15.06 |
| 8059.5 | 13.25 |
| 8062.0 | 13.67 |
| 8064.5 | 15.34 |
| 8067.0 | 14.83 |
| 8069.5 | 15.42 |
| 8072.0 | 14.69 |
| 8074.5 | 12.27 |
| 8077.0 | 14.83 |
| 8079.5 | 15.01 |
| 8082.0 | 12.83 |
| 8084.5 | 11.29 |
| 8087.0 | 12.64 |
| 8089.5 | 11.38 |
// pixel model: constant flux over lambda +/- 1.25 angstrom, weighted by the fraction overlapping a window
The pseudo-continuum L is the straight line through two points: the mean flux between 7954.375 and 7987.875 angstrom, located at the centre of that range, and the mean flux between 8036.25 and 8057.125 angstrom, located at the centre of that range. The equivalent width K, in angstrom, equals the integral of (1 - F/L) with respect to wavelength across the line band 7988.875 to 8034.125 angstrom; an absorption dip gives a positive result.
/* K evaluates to 2.23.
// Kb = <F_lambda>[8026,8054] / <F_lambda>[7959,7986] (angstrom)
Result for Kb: 0.67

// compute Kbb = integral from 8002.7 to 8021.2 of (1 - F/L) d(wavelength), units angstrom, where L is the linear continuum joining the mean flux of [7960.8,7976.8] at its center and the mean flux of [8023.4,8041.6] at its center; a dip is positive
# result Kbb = 3.0 angstrom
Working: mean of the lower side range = 23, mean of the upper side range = 14.2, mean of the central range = 14.3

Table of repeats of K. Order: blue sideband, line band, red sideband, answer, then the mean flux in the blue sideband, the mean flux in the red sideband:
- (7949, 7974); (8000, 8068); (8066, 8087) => 2.5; 17.6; 13.8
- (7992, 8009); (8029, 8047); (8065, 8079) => 3.1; 19.3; 14.5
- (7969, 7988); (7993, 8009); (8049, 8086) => 1.2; 23.7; 14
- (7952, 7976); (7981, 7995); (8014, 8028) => 3.7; 19.8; 14.5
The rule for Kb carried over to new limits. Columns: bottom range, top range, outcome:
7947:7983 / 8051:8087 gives 0.71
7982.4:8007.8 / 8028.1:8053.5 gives 0.82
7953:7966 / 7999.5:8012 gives 1.18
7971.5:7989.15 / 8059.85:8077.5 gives 0.63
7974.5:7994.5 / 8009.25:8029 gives 0.78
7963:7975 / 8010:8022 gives 0.62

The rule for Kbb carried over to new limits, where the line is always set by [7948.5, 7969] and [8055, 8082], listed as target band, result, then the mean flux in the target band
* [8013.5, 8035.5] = 0.45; 14.2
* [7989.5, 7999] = -2.05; 17.6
